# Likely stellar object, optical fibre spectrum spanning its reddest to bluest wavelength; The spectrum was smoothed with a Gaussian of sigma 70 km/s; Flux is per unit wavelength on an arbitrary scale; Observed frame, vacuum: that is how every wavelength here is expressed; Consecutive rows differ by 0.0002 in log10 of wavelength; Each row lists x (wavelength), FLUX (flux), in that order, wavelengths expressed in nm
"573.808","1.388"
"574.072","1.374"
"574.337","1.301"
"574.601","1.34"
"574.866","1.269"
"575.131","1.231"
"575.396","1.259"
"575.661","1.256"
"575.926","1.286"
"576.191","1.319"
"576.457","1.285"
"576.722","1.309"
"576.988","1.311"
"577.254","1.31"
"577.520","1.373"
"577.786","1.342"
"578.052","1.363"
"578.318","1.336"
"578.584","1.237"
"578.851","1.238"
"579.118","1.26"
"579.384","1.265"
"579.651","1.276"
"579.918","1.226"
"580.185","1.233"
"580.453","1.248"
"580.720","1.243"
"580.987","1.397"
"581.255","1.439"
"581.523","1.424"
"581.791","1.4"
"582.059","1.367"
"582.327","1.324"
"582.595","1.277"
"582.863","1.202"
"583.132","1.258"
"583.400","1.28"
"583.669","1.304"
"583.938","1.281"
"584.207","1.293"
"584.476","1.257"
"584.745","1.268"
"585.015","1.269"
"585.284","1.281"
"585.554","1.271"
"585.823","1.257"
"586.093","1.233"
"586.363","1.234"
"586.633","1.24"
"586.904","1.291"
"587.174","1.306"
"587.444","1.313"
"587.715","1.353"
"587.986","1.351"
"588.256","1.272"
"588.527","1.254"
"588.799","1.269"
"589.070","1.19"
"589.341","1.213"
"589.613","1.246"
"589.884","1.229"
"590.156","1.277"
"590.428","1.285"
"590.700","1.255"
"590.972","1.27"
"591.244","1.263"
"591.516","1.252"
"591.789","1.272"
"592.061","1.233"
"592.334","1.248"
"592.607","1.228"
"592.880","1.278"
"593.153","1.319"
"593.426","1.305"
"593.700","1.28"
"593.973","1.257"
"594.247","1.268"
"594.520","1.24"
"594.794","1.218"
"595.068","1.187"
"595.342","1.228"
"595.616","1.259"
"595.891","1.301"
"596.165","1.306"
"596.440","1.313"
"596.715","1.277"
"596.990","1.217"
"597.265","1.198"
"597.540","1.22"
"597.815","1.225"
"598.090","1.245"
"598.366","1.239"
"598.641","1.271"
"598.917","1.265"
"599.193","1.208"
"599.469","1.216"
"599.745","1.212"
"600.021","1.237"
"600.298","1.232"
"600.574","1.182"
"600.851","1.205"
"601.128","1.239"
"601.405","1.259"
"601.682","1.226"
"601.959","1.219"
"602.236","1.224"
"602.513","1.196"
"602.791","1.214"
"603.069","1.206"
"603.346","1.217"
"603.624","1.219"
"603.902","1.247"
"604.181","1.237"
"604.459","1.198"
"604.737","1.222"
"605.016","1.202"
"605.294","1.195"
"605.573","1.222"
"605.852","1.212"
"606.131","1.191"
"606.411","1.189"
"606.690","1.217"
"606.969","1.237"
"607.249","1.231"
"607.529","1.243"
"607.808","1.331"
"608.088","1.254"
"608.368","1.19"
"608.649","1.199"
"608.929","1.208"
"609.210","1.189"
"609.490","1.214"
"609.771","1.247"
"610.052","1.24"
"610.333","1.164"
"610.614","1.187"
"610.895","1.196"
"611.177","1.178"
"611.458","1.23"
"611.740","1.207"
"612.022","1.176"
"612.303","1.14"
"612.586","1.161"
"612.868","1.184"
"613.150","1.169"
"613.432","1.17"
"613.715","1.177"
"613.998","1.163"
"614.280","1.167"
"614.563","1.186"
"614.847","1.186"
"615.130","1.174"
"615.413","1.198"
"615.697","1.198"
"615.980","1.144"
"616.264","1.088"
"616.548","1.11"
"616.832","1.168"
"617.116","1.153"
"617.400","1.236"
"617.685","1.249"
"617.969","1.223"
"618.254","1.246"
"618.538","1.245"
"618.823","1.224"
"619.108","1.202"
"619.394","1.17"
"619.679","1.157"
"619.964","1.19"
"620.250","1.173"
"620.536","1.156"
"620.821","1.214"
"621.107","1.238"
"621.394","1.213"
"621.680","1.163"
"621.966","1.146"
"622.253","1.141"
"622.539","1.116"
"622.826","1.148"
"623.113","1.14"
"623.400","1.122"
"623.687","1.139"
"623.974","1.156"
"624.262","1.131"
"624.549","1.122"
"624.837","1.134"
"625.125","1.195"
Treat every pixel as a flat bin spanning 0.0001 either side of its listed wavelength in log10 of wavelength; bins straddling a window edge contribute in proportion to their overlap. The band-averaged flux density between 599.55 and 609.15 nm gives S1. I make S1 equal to 1.22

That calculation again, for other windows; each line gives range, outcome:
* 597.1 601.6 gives 1.23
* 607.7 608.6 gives 1.25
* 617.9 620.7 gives 1.2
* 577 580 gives 1.3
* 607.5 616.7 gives 1.19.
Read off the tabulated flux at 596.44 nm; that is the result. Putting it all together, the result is 1.313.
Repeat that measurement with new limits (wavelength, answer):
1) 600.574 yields 1.182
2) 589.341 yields 1.213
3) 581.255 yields 1.439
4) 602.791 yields 1.214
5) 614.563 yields 1.186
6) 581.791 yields 1.4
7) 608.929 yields 1.208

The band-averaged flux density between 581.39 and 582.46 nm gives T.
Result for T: 1.38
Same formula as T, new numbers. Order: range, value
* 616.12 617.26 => 1.13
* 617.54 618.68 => 1.24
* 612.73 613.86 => 1.17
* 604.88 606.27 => 1.2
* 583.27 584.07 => 1.29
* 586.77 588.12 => 1.32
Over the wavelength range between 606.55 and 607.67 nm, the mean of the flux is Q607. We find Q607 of 1.23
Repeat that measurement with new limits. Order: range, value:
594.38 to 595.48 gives 1.22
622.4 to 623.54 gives 1.13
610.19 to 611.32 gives 1.18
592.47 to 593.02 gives 1.25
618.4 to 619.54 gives 1.21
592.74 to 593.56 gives 1.3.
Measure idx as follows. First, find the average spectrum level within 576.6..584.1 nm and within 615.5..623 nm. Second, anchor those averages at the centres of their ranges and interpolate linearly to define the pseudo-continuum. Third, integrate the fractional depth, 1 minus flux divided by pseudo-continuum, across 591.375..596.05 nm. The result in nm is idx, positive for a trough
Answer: 0.02 nm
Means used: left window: 1.3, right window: 1.18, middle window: 1.26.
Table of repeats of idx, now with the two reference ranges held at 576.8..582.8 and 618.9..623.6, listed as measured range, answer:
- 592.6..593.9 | -0.02 nm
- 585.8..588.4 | 0.00 nm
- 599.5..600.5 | 0.02 nm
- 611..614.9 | 0.06 nm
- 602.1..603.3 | 0.02 nm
